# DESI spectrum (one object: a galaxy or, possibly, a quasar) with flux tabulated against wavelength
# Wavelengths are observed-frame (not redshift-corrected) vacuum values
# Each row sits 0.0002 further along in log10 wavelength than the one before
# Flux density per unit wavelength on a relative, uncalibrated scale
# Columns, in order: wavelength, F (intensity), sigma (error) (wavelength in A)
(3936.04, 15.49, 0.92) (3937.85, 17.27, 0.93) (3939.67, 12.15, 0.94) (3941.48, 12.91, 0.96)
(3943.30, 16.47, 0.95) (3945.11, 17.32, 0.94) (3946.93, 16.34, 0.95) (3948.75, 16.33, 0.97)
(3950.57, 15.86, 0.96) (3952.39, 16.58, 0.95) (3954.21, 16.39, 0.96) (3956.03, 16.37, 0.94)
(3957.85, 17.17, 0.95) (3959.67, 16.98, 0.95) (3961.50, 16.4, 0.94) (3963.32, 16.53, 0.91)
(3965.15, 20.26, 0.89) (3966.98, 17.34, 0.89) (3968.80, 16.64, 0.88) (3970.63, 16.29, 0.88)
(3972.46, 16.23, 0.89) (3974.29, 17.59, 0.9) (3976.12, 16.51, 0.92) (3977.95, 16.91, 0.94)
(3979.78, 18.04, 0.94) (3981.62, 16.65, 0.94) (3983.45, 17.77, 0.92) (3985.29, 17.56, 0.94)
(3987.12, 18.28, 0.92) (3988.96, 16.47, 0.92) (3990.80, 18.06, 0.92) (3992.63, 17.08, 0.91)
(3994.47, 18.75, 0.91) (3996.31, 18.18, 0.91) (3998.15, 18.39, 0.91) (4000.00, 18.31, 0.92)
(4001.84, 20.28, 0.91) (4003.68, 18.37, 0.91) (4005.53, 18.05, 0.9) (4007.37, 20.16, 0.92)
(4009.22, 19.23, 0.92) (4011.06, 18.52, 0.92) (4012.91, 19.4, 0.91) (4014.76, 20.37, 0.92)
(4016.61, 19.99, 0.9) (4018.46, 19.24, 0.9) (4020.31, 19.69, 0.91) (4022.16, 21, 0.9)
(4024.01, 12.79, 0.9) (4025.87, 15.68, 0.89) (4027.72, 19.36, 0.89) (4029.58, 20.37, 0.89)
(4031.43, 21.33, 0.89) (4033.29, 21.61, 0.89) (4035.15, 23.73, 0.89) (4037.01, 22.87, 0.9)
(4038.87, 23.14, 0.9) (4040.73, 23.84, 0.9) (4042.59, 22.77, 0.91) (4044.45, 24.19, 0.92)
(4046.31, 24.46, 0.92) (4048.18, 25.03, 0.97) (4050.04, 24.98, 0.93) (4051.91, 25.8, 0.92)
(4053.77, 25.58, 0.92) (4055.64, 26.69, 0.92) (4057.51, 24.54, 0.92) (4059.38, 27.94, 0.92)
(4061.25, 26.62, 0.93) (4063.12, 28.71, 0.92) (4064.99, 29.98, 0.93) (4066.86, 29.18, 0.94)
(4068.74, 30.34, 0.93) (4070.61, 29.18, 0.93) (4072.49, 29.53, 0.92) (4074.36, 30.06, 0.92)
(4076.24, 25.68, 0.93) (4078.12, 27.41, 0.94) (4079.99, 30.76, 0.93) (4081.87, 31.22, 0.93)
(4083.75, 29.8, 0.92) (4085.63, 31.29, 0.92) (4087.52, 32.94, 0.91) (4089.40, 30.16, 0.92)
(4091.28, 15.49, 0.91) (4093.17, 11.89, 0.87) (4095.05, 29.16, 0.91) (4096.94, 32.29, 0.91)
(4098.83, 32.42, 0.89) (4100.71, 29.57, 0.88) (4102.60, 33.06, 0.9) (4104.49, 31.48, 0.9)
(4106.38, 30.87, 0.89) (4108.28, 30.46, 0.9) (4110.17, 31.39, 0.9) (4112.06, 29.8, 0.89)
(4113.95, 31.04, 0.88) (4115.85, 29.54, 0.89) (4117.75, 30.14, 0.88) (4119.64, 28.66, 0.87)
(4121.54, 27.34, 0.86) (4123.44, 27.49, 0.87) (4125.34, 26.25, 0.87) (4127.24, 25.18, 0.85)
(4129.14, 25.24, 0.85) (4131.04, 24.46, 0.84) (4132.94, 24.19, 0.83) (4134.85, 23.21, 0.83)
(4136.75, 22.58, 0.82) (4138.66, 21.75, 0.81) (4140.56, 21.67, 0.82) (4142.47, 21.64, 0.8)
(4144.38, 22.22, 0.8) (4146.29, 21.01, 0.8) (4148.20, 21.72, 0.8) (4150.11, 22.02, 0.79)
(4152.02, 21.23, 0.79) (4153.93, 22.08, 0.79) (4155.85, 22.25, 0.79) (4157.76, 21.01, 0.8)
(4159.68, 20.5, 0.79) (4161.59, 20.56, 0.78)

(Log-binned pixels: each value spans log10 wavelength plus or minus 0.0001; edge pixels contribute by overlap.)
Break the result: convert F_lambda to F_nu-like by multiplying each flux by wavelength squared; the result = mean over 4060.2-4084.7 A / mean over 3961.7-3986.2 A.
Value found 1.77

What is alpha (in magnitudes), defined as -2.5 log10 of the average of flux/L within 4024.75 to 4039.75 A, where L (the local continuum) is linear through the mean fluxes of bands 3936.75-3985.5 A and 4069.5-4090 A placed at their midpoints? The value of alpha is 0.18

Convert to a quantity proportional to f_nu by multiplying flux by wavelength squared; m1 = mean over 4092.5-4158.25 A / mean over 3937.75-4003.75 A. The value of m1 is 1.6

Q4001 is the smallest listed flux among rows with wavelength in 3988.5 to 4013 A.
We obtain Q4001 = 16.47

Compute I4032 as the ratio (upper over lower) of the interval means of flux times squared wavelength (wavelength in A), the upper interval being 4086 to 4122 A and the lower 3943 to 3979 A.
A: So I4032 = 1.8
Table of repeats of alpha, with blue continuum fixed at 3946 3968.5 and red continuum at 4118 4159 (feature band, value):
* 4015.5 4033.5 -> 0.02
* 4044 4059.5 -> -0.24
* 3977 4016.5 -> 0.00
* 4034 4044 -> -0.17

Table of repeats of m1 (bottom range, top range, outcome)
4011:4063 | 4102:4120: 1.42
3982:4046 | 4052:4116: 1.51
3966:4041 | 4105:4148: 1.48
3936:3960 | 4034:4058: 1.60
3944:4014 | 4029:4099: 1.57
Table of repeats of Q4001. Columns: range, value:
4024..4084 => 12.79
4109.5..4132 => 24.46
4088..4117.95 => 11.89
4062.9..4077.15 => 25.68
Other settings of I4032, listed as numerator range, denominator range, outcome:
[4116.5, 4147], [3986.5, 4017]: 1.40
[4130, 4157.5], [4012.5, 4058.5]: 1.07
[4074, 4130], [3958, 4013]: 1.70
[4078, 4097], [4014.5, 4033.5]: 1.47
